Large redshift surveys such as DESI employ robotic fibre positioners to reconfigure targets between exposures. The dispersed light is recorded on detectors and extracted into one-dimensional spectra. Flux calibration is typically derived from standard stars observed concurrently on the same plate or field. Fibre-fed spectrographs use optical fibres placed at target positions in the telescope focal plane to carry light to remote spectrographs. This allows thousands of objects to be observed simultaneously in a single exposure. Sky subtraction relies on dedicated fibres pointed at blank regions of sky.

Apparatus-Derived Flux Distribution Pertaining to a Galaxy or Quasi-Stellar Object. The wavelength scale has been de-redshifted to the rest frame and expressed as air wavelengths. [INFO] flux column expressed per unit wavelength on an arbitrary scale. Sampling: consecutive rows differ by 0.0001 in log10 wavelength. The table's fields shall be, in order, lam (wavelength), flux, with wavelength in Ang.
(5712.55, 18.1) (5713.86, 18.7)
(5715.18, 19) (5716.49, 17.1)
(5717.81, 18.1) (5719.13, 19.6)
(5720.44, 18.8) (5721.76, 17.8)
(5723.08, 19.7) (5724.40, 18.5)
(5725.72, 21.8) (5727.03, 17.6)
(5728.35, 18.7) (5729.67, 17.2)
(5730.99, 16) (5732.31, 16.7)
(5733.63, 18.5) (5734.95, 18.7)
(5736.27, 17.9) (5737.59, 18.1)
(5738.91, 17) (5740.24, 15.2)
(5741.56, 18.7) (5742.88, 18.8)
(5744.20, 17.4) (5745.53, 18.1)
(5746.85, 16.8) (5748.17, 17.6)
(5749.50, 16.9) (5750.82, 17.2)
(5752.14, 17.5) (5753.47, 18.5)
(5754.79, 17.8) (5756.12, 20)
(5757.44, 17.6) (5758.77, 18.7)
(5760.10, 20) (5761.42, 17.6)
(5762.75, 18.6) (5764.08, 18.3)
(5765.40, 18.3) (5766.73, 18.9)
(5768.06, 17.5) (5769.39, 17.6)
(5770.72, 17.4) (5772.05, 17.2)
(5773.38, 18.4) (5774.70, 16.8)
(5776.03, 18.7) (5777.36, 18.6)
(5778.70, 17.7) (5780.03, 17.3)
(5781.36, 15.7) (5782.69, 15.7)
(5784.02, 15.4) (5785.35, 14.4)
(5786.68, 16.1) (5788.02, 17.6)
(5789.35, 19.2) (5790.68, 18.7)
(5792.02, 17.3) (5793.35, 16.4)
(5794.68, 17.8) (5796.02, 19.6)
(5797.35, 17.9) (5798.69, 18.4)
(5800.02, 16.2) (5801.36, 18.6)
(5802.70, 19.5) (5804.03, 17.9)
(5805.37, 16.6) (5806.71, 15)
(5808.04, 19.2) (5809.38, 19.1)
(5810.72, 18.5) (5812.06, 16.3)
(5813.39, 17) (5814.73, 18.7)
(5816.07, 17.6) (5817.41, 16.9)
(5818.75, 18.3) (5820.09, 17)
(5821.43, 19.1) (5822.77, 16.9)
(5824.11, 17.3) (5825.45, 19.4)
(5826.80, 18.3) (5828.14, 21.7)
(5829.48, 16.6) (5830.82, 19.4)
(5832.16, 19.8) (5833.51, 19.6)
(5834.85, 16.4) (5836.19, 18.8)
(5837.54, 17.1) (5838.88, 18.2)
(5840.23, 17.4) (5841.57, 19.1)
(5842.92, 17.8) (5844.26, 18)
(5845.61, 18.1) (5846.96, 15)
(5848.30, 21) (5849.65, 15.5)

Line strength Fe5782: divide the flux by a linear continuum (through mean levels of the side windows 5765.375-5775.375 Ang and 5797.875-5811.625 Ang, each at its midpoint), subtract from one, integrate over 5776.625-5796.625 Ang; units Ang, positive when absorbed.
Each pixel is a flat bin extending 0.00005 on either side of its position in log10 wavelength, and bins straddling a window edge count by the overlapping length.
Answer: 0.7 Ang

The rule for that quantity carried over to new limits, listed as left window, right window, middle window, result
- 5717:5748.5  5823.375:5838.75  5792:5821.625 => 1.1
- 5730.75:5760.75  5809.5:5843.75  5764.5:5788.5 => 1.0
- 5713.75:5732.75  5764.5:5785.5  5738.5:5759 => 0.1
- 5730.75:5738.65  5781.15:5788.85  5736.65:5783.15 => -2.8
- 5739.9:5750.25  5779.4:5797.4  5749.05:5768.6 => -1.0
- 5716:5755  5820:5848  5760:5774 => 0.0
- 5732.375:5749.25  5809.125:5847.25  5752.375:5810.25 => 0.3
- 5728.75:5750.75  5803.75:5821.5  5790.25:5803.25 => -0.3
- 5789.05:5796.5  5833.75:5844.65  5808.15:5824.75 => 0.2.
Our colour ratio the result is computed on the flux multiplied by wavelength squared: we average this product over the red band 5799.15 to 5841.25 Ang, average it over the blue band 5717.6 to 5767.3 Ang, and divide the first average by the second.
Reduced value 1.0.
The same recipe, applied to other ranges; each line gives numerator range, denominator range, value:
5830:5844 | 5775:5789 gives 1.11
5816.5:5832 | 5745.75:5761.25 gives 1.04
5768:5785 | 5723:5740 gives 0.97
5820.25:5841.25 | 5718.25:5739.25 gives 1.04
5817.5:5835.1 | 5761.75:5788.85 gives 1.08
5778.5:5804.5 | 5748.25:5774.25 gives 0.97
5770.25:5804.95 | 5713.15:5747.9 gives 0.99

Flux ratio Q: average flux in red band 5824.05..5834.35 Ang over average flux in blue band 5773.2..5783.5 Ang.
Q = 1.1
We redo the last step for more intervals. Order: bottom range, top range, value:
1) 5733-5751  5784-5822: 1.00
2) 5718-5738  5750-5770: 0.99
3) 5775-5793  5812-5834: 1.07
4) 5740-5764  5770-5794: 0.95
